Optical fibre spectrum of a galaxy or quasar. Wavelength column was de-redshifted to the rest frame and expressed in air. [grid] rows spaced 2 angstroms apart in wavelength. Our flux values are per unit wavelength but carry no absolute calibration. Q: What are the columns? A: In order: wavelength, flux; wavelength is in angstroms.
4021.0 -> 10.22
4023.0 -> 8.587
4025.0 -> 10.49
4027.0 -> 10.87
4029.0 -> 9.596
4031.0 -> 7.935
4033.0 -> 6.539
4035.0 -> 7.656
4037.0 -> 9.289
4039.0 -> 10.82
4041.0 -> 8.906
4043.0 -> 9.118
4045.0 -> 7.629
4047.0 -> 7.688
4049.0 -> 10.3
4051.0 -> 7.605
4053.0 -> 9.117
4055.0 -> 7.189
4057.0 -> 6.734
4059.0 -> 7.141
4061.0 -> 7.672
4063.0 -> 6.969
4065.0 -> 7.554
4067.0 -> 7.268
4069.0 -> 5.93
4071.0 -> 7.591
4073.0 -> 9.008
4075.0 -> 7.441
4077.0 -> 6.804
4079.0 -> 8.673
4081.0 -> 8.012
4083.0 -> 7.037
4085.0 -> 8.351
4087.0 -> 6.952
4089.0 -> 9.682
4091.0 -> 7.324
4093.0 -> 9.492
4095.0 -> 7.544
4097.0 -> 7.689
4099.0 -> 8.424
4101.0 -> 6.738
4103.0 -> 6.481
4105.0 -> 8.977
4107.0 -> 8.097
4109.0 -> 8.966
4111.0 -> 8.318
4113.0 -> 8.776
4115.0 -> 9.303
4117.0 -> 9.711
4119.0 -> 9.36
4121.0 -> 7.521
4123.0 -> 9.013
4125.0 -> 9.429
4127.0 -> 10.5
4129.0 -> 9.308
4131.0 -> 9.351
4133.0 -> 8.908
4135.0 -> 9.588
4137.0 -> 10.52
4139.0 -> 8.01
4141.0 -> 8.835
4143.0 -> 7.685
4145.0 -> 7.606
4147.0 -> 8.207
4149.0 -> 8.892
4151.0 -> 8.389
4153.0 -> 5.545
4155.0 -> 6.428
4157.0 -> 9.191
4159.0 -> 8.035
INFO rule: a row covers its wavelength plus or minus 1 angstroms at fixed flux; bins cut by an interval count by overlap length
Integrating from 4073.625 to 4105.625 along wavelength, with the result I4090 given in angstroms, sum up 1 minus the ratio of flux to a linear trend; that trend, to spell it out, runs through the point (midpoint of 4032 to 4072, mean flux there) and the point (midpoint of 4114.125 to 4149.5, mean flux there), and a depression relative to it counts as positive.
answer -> 2.2 angstroms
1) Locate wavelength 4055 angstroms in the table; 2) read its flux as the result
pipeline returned 7.189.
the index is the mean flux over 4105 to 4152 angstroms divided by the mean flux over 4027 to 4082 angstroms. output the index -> 1.10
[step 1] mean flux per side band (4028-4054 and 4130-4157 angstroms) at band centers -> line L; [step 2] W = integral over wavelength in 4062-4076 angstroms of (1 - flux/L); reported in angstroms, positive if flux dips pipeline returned 1.89 angstroms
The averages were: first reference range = 8.63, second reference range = 8.34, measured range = 7.39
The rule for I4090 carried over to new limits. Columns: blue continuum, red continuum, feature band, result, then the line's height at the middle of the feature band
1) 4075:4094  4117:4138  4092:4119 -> 0.91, 8.67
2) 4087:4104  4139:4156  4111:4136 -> -4.53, 7.79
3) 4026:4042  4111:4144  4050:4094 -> 6.36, 9.01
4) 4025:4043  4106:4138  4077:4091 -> 1.76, 9.11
